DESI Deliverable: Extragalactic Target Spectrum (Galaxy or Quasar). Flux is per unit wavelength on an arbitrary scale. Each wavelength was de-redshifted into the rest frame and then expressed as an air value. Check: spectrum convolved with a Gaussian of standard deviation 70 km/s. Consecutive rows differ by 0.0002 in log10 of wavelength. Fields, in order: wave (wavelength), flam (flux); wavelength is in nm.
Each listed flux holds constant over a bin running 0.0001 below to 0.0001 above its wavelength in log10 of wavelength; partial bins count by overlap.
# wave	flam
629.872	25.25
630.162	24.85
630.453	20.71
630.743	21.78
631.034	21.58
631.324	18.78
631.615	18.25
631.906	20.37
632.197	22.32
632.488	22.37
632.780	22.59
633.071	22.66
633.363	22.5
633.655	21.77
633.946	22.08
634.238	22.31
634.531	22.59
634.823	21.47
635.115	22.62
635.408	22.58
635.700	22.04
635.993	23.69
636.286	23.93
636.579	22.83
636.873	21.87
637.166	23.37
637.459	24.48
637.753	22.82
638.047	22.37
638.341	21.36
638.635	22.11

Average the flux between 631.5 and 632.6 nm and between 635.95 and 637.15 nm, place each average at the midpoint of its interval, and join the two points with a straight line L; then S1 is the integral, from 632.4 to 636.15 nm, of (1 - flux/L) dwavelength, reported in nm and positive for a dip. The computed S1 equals -0.08 nm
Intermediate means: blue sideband 20.9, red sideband 23.1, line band 22.4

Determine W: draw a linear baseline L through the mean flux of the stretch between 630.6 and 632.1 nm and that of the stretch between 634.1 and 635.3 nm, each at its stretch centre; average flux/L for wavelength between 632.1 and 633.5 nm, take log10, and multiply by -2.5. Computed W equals -0.07 mag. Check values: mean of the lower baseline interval 20.2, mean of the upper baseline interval 22.2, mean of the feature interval 22.5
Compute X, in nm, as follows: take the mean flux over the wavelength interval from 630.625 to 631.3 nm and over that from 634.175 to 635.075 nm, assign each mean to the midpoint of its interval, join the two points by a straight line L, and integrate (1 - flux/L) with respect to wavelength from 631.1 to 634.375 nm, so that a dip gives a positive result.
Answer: 0.03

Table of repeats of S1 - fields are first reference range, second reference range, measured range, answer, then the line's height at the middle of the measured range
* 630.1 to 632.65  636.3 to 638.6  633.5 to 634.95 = -0.01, 21.9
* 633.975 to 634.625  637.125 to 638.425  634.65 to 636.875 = -0.01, 22.6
